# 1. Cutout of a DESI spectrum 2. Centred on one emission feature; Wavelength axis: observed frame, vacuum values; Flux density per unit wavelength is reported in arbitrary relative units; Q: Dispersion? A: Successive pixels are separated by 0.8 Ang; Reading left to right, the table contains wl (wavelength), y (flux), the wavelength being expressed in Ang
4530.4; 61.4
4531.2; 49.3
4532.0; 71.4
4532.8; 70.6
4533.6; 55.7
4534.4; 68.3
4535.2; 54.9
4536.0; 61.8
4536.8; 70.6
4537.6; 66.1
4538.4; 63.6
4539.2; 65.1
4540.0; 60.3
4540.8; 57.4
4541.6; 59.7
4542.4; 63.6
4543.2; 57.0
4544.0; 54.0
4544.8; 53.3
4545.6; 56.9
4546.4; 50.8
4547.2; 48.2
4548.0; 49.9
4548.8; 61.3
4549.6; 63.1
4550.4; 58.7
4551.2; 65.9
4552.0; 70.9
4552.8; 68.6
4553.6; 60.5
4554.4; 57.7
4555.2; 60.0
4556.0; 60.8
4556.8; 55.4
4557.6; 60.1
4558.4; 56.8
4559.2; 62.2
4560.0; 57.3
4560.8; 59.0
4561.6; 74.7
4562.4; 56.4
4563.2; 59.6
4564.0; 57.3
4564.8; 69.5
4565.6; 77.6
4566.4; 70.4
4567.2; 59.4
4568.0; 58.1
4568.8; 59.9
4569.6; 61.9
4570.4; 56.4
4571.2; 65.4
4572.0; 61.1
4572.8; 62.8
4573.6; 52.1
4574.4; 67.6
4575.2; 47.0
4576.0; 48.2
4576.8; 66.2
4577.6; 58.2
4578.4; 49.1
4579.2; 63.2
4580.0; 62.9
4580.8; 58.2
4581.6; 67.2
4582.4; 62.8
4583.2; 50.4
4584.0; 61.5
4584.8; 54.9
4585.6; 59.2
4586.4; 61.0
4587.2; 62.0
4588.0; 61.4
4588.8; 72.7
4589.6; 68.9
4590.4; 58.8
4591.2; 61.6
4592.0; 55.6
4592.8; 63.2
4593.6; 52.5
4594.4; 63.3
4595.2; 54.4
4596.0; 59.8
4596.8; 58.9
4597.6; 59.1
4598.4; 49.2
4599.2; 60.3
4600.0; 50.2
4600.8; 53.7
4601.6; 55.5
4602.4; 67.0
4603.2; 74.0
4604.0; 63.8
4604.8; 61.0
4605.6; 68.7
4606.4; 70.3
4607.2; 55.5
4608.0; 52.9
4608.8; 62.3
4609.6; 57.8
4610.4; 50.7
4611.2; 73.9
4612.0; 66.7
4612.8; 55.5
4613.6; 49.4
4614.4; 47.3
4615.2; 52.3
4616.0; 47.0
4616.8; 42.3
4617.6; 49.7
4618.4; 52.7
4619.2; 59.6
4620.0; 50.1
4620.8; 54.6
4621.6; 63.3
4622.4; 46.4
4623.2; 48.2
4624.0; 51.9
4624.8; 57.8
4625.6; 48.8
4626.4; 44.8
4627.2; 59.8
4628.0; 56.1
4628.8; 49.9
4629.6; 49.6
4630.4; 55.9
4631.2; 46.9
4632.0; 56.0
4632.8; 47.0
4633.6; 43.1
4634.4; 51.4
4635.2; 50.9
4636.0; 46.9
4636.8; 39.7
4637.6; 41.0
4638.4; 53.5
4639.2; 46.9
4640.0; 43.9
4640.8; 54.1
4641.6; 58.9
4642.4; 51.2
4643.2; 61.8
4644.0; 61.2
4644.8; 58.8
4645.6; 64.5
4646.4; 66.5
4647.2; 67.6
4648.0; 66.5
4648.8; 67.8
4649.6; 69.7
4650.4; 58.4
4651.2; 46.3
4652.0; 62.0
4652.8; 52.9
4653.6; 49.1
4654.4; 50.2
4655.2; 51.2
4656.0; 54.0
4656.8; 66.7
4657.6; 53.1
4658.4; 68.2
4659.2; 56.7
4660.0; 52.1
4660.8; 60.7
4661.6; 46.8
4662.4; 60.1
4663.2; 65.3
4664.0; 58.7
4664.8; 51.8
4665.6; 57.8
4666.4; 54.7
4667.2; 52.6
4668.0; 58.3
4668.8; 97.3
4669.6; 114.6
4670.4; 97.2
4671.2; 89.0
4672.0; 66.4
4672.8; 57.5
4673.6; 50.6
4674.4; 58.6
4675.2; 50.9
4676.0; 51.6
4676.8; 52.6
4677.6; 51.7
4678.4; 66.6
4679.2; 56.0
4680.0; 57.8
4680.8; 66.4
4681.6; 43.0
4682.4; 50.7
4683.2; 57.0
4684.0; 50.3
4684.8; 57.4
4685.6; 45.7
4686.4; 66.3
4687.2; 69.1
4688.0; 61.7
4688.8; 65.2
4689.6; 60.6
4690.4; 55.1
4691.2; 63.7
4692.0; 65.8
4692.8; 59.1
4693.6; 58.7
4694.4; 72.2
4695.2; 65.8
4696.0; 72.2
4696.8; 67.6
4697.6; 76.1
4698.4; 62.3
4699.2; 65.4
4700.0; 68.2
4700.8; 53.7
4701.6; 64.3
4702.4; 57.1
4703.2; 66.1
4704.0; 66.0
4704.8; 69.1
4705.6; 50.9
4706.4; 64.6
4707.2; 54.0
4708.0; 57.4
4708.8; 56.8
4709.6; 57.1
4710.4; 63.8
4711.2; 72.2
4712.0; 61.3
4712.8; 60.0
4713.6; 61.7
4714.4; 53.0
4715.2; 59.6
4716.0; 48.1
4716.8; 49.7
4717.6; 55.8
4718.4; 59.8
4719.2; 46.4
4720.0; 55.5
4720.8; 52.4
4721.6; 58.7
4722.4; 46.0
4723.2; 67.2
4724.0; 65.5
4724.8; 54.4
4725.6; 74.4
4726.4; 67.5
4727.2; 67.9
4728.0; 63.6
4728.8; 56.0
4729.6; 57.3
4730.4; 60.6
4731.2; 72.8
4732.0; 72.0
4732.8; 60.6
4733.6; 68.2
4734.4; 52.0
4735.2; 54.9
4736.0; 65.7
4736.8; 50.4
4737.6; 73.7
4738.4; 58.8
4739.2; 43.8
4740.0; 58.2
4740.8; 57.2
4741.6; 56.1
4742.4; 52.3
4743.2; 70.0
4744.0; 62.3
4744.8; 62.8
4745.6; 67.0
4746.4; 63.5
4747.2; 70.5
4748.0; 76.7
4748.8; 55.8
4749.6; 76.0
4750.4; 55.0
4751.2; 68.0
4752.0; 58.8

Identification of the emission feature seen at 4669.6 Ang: Hgamma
